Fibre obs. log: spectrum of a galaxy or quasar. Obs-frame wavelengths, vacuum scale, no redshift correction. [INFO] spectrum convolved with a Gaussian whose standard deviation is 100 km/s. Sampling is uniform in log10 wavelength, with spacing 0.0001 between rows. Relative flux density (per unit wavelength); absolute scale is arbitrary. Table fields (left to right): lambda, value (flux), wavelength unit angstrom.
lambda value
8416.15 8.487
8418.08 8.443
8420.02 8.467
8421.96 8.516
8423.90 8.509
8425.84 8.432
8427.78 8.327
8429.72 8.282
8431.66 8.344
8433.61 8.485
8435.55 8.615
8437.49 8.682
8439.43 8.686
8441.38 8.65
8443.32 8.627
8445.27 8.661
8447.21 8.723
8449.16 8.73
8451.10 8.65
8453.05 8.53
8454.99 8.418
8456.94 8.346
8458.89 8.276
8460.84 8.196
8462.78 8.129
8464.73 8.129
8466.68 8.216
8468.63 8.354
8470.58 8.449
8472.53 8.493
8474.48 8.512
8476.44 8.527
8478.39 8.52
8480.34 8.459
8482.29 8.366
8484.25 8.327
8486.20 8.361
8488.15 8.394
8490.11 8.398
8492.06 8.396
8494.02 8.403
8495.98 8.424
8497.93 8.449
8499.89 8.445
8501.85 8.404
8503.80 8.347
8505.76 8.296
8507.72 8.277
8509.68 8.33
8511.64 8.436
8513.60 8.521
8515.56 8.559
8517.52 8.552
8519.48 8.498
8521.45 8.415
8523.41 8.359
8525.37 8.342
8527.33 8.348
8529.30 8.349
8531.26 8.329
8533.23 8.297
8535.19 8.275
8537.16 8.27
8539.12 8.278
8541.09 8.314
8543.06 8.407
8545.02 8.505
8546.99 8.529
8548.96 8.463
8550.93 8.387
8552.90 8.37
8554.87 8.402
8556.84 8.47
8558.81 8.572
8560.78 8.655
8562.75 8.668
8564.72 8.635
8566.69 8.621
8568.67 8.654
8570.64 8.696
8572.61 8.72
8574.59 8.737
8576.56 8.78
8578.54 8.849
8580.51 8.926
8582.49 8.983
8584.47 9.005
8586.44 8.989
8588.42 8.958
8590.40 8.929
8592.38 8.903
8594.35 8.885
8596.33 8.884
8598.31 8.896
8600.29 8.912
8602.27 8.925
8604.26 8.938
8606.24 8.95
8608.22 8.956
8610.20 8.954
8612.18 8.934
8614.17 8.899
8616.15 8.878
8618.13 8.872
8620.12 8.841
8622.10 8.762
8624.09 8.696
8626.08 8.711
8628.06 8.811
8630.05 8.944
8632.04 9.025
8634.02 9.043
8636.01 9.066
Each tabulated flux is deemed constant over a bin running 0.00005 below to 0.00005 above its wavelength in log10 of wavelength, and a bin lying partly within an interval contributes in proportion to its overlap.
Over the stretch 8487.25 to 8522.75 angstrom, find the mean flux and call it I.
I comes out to 8.42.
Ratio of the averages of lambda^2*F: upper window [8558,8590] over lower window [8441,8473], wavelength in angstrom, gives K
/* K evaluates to 1.07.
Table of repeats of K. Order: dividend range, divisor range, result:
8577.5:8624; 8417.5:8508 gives 1.09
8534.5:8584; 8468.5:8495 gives 1.04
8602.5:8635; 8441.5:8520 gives 1.09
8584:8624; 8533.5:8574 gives 1.06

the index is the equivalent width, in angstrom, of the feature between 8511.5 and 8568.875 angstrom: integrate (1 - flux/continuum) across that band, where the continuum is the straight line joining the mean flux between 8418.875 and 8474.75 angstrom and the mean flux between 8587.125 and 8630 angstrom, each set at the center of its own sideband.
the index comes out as 1.7 angstrom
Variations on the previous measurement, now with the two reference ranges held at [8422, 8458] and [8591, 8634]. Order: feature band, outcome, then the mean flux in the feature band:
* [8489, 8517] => 0.8 angstrom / 8.41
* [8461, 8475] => 0.5 angstrom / 8.32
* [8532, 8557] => 1.1 angstrom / 8.38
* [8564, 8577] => 0.2 angstrom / 8.69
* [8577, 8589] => -0.2 angstrom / 8.94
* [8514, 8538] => 0.9 angstrom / 8.39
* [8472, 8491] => 0.4 angstrom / 8.43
